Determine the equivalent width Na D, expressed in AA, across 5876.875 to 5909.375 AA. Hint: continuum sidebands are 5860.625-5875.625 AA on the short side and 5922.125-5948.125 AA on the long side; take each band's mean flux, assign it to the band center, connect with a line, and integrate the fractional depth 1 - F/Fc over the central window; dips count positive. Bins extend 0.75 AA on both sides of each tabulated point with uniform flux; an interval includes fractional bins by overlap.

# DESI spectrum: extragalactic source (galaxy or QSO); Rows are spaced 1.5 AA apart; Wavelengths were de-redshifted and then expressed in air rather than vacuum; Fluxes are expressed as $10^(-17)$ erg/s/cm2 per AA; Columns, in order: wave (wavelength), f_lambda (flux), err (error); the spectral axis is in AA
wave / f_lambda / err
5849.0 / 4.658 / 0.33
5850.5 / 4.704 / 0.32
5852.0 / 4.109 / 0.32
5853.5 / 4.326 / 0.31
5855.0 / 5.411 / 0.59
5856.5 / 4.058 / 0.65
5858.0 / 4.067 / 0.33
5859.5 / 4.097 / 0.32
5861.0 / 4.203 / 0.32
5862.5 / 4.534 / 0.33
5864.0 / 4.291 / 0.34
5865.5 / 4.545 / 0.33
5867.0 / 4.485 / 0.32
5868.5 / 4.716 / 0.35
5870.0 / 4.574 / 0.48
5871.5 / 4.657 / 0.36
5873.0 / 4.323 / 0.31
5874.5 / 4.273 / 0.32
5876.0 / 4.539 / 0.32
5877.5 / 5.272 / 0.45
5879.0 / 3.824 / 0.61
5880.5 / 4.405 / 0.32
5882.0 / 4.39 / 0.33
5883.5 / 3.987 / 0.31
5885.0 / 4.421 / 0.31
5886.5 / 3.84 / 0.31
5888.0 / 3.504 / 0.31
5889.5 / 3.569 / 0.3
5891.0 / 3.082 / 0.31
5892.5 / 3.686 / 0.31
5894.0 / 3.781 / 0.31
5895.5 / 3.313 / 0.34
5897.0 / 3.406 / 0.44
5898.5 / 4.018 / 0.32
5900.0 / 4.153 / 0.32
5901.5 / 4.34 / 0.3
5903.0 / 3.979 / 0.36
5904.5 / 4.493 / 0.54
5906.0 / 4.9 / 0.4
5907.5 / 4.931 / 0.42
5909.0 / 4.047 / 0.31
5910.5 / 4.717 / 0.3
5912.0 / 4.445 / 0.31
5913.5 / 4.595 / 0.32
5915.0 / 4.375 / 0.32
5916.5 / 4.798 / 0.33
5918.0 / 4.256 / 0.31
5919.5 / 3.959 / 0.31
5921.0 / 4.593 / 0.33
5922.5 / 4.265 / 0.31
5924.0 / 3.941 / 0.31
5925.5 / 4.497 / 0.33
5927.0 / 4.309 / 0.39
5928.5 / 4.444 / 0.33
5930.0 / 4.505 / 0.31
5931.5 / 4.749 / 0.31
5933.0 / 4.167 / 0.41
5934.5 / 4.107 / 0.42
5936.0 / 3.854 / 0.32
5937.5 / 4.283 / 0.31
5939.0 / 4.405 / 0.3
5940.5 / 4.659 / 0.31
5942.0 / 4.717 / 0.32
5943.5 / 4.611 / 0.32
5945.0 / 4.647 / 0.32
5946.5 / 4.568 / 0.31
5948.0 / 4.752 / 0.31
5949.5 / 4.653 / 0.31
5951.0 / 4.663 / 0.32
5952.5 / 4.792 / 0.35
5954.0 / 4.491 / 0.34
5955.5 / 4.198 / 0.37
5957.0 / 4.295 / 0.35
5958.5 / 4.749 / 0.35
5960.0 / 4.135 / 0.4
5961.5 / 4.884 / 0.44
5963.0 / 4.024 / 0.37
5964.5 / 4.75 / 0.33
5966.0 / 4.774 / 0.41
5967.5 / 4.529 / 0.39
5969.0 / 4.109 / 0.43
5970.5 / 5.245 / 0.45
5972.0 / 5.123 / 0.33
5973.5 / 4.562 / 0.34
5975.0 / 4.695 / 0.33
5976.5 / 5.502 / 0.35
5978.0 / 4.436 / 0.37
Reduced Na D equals 2.9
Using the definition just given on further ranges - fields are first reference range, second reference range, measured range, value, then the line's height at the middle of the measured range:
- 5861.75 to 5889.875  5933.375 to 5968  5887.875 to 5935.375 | 2.4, 4.41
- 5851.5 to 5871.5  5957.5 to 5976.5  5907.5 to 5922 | 0.3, 4.55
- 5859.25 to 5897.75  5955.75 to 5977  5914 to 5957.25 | 0.4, 4.47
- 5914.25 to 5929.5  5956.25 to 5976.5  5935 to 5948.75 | 0.0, 4.48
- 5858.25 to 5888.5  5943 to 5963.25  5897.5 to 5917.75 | 0.0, 4.43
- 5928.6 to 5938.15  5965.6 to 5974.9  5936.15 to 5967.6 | -0.2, 4.51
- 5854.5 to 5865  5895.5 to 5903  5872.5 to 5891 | -0.2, 4.11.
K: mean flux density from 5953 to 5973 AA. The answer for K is 4.56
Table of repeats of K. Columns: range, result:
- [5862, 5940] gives 4.26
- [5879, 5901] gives 3.83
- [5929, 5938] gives 4.28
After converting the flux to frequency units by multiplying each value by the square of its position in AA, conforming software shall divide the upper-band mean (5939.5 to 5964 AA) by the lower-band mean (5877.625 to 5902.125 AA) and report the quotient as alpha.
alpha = 1.19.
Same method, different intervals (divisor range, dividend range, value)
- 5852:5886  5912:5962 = 1.03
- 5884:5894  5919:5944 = 1.20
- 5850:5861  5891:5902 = 0.87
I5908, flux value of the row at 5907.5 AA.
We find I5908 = 4.931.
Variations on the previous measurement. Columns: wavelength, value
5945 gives 4.647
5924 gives 3.941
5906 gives 4.9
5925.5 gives 4.497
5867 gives 4.485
